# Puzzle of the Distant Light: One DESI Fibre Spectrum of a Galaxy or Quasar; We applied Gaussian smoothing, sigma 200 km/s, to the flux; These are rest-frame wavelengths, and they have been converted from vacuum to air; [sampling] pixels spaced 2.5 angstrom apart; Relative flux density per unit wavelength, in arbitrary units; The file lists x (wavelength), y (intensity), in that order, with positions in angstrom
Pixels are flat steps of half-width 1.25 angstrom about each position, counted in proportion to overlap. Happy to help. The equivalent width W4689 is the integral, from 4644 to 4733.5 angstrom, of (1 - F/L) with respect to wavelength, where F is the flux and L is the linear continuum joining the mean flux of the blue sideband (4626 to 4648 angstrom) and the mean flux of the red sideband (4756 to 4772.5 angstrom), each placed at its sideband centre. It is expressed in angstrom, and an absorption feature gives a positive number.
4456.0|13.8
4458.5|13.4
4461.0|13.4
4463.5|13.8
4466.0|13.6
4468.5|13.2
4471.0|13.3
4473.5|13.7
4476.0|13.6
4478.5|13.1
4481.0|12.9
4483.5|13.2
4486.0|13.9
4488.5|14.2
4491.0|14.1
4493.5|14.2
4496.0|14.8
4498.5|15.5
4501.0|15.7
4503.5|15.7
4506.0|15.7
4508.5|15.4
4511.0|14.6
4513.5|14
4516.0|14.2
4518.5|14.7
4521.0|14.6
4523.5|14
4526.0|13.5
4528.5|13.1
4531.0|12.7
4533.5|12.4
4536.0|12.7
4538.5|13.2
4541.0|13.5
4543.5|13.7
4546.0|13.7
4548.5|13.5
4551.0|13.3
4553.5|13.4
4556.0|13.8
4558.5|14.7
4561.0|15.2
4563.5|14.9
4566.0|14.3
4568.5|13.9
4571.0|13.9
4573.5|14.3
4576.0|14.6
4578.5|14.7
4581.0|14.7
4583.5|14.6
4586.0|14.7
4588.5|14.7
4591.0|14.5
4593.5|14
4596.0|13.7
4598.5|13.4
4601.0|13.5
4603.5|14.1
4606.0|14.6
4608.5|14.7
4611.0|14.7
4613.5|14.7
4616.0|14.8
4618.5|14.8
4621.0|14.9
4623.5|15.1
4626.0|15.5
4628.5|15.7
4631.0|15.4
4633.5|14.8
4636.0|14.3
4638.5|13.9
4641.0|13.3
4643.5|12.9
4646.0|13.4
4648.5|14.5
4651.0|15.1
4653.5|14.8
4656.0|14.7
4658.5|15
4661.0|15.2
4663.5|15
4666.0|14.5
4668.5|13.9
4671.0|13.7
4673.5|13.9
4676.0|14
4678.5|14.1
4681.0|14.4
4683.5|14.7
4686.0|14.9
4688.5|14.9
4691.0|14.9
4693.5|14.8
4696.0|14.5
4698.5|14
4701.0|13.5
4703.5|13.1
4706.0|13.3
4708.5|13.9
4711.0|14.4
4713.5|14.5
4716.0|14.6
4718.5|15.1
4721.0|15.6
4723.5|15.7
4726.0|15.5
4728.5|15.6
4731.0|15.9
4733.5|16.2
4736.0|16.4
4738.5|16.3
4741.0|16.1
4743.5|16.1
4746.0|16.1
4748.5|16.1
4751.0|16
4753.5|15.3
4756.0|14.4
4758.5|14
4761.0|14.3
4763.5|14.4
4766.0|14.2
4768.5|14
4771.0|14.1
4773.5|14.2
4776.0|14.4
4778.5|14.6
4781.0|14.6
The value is -2.0 angstrom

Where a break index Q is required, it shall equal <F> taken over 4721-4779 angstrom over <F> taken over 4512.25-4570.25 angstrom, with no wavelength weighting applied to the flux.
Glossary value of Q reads 1.10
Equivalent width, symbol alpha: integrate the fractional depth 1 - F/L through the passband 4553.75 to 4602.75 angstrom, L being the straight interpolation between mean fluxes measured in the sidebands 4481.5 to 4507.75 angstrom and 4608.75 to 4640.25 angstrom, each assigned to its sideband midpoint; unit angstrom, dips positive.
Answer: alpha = 1.6 angstrom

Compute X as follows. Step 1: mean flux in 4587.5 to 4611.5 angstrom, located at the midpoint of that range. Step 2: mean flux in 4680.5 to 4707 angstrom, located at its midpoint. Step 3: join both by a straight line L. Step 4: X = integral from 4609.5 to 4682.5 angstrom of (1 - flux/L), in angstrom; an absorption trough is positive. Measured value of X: -1.5 angstrom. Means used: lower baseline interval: 14.2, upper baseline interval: 14.3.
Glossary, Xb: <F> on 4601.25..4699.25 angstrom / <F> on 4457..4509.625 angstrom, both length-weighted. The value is 1.0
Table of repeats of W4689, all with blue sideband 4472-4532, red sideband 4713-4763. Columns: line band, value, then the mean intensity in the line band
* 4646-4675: 1.06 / 14.5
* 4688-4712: 1.85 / 14.1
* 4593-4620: 0.90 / 14.3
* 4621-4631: -0.32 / 15.4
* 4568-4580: 0.24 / 14.3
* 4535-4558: 1.57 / 13.5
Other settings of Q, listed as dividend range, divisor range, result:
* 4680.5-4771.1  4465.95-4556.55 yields 1.07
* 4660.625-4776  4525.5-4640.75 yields 1.04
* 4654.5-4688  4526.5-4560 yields 1.08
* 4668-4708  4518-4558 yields 1.05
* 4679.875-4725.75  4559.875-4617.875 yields 1.01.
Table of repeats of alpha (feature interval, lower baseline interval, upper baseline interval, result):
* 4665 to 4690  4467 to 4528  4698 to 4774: 0.8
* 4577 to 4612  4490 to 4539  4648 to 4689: 0.2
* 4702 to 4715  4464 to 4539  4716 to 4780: 1.0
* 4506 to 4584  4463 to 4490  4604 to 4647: -0.2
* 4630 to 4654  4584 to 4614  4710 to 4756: 0.8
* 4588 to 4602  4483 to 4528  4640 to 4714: 0.5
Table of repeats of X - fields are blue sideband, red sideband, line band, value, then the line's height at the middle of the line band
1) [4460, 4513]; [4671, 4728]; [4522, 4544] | 1.6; 14.2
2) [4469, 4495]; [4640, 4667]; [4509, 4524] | -0.7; 13.8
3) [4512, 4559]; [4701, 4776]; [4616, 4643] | -0.9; 14.2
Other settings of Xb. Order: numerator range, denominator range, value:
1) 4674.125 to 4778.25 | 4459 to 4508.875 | 1.05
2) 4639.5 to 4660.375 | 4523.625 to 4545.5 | 1.08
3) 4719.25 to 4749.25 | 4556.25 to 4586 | 1.10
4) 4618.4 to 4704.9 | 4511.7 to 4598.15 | 1.03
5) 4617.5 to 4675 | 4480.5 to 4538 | 1.03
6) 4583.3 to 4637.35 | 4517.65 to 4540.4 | 1.09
